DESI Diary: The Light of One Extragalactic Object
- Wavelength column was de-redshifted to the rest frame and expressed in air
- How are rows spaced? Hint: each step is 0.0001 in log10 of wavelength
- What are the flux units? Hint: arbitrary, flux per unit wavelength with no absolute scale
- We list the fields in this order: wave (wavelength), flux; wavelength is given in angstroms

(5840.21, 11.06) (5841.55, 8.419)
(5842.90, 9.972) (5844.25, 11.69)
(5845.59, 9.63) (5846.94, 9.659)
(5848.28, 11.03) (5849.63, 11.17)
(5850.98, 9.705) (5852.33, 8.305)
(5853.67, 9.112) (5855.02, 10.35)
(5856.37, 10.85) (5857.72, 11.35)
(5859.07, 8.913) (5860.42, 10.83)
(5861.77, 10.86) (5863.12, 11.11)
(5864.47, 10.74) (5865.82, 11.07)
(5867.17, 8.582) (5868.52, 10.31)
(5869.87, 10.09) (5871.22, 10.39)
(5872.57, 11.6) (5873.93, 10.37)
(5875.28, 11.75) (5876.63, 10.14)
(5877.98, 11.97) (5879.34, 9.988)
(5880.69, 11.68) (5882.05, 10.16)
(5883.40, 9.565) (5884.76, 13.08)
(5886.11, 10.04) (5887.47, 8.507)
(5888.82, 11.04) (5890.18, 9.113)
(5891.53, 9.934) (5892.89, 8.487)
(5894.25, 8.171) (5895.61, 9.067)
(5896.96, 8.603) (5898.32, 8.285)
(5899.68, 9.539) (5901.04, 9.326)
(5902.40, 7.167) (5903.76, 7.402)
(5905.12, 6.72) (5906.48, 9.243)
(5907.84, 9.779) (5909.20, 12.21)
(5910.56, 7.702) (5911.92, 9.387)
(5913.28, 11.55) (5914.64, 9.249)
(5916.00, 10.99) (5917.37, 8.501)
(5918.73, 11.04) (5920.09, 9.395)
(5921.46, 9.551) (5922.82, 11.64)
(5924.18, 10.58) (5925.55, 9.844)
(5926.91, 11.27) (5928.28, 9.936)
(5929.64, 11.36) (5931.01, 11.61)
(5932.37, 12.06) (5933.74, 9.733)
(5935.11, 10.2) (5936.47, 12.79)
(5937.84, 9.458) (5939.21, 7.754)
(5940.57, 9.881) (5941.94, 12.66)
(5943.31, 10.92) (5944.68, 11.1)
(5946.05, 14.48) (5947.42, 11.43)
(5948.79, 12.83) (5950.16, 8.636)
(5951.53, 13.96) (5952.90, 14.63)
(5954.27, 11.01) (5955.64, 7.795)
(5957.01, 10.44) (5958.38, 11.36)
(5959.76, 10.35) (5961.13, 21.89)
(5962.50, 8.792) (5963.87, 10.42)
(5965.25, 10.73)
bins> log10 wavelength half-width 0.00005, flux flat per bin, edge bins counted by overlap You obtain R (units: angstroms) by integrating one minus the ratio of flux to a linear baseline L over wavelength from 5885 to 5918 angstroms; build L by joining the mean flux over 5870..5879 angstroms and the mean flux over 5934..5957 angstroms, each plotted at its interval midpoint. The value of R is 5.41 angstroms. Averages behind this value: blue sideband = 10.9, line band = 9.22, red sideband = 11.2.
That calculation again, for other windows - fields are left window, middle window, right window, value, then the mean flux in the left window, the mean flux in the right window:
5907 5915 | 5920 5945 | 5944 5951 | 0.9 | 10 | 11.7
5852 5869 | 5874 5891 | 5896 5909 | -2.2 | 10.2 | 8.6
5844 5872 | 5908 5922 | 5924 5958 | 1.1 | 10.3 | 11.1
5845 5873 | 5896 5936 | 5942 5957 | 4.9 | 10.3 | 11.7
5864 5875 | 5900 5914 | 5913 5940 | 1.8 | 10.4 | 10.4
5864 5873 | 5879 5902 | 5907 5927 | 1.4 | 10.4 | 10.1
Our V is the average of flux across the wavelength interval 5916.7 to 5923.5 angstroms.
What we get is 10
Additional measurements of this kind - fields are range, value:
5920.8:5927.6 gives 10.6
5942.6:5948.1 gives 12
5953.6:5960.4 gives 10.2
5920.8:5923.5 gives 10.6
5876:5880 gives 10.7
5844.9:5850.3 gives 10.4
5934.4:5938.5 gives 10.8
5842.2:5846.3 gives 10.4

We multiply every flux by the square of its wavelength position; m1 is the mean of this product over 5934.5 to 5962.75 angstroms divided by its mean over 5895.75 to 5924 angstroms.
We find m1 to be 1.3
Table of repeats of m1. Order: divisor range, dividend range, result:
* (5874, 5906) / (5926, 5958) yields 1.18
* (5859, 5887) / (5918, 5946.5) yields 1.03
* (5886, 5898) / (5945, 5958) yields 1.30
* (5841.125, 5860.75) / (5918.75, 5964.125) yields 1.15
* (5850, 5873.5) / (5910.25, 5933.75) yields 1.03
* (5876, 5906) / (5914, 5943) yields 1.12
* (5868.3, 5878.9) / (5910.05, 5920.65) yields 0.91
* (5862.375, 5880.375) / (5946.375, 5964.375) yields 1.15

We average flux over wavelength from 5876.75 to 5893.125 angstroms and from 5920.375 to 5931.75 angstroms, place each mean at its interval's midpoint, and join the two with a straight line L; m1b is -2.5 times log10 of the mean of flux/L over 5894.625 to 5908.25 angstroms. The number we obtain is 0.23 mag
